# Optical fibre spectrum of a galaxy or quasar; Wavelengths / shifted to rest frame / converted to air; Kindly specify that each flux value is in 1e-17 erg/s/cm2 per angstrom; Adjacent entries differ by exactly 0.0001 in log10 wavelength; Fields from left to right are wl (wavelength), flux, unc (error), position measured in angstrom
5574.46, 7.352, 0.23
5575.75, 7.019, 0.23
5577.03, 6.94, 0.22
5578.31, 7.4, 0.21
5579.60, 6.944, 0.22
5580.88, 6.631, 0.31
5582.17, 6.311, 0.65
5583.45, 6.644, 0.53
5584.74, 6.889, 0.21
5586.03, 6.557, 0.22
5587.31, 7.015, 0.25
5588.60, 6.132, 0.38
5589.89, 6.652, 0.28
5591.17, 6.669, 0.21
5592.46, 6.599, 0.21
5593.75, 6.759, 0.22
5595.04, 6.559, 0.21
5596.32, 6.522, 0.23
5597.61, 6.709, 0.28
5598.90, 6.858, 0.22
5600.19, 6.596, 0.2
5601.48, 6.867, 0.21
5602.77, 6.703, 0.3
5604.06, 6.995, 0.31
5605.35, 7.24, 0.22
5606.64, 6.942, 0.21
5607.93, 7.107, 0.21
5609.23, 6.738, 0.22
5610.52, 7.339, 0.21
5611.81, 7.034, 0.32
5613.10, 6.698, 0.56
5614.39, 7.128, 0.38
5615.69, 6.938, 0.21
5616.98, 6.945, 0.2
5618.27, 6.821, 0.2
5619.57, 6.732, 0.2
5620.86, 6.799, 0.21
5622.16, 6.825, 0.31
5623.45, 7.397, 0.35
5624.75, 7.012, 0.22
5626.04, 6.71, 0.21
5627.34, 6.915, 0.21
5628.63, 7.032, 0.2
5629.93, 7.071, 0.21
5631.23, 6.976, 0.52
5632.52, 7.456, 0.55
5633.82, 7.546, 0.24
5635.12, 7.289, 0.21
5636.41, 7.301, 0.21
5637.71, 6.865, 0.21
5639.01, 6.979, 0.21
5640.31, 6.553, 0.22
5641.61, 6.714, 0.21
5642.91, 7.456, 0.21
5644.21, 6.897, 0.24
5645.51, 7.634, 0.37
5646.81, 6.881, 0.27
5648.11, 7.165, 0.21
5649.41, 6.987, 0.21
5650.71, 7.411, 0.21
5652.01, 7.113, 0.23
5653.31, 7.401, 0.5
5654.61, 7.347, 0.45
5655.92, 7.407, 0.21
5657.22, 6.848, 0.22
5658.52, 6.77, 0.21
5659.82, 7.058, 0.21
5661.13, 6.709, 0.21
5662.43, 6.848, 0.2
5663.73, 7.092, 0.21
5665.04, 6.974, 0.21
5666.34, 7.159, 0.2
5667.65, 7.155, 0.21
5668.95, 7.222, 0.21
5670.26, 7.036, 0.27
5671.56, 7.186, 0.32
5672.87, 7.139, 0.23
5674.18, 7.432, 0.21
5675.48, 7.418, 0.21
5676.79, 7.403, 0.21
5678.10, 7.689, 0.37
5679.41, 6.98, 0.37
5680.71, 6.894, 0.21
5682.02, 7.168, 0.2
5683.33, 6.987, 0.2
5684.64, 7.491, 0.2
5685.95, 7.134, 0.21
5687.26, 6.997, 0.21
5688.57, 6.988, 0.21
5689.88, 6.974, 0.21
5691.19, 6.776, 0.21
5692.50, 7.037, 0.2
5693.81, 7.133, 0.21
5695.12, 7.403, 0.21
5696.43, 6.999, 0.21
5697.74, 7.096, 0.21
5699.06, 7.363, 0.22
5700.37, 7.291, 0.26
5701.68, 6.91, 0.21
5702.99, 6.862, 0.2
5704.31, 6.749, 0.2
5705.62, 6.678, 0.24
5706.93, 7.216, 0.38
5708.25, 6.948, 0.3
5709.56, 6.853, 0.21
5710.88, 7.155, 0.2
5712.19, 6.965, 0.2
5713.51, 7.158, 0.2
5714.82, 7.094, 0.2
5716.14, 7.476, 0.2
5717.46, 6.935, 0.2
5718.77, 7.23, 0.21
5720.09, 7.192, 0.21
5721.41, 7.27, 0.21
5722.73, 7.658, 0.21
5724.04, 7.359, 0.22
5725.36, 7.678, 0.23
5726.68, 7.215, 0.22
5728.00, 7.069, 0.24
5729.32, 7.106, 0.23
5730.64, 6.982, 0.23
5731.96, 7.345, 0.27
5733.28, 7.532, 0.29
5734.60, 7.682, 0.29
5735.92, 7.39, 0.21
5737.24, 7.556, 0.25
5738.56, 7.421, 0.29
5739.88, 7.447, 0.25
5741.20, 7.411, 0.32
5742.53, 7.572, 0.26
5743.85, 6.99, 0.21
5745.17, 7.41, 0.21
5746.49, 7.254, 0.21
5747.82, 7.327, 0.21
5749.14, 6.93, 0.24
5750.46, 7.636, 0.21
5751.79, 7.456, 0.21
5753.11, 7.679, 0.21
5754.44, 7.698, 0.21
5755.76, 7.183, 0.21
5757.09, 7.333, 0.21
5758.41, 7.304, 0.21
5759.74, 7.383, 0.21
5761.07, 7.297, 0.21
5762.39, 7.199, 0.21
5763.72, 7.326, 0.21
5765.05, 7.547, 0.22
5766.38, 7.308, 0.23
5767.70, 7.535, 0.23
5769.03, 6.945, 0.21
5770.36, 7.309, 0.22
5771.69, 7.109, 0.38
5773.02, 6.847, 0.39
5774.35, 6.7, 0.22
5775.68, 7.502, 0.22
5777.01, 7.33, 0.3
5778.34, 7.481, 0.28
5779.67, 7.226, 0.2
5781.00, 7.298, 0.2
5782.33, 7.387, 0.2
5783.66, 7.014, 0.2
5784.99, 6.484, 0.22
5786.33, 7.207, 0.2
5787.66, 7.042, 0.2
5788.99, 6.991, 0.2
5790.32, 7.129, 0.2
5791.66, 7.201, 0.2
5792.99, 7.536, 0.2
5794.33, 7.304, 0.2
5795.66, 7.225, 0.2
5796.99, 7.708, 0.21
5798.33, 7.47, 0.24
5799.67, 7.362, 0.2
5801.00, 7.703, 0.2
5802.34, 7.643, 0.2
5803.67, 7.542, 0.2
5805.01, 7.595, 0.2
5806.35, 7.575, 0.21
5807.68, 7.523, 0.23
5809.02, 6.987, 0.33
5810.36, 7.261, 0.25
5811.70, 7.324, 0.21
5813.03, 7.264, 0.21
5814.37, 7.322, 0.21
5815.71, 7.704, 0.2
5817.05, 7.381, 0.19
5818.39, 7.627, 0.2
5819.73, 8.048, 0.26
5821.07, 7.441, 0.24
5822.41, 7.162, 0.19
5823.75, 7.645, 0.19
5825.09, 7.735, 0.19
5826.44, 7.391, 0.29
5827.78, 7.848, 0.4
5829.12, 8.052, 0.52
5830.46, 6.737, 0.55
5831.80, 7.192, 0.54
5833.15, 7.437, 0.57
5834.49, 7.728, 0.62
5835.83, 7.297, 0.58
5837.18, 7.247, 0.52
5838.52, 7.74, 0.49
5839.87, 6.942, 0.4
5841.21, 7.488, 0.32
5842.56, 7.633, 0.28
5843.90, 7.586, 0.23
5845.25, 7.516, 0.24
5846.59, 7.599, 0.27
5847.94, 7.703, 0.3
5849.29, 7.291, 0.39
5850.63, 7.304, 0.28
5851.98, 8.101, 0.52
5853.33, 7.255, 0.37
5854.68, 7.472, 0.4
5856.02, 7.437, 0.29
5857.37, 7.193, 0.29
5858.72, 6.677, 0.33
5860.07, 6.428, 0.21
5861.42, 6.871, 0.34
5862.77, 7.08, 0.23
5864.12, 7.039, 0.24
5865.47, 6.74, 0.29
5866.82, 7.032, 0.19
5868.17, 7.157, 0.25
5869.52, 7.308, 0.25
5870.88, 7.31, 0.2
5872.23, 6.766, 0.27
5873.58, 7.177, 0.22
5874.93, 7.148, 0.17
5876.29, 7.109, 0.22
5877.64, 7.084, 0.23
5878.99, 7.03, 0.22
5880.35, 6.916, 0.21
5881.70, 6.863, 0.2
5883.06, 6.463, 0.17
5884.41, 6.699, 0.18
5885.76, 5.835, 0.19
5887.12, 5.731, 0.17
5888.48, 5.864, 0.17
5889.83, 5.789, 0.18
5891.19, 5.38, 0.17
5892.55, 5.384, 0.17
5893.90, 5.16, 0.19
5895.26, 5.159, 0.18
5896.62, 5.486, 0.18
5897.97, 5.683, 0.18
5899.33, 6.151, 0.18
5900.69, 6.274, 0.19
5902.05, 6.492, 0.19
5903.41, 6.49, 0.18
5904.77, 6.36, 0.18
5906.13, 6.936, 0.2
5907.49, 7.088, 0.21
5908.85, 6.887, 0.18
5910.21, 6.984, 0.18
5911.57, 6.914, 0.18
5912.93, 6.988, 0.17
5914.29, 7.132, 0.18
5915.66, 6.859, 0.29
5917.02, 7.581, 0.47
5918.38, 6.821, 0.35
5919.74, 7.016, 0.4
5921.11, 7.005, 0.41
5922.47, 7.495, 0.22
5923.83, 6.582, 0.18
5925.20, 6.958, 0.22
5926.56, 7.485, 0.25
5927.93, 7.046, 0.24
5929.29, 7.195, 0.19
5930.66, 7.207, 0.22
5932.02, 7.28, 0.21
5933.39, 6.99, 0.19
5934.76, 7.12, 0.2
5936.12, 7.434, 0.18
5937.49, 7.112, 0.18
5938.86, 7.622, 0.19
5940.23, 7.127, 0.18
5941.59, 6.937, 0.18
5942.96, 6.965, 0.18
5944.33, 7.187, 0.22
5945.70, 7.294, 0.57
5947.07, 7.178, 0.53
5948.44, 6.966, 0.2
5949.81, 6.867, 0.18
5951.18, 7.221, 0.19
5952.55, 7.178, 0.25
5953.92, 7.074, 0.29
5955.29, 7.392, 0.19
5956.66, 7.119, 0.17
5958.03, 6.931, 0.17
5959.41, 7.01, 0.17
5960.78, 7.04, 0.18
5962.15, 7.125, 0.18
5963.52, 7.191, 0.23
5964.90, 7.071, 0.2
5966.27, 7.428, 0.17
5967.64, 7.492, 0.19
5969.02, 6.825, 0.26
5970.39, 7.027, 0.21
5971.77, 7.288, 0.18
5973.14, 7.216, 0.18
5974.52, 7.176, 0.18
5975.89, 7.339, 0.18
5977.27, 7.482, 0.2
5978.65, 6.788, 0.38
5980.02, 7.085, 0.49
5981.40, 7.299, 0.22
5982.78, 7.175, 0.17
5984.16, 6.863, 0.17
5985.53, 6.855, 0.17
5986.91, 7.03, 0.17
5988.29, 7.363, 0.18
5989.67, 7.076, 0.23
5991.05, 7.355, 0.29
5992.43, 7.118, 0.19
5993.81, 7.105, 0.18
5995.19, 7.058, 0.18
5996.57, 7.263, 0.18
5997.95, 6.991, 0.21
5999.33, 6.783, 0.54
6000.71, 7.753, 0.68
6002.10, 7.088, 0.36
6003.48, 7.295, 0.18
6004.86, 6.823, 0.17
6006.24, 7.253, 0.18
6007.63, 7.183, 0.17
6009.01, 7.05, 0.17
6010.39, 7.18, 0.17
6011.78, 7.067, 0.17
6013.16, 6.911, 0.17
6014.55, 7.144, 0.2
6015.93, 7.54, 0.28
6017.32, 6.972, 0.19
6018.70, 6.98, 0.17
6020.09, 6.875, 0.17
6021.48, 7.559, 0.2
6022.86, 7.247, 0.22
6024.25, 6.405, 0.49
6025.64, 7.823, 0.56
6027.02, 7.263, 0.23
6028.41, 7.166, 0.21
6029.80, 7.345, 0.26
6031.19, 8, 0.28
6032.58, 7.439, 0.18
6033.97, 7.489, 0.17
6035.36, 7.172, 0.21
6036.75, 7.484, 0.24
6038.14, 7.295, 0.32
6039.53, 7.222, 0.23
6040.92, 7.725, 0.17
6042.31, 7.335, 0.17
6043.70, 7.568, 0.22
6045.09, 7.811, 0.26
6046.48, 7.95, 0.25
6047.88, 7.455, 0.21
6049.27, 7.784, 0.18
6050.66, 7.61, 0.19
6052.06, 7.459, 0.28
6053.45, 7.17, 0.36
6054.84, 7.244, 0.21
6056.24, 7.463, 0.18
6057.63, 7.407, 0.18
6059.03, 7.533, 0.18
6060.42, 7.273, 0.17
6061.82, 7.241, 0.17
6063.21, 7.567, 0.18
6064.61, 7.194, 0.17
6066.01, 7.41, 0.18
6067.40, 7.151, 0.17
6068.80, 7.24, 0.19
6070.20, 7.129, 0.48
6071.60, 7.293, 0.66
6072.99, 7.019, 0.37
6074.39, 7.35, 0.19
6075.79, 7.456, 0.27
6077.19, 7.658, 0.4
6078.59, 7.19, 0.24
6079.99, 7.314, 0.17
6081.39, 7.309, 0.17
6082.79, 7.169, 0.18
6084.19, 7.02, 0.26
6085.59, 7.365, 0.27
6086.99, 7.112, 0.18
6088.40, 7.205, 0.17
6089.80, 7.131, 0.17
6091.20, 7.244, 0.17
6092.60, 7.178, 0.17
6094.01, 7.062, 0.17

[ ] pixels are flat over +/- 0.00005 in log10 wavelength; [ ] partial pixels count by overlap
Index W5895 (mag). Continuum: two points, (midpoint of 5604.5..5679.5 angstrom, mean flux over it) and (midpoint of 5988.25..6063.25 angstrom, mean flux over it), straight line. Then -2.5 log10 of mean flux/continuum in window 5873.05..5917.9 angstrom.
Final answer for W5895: 0.123 mag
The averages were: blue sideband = 7.09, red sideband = 7.3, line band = 6.46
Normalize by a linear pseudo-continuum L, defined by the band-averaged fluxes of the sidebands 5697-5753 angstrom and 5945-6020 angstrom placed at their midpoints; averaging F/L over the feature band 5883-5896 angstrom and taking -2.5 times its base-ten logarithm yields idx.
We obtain 0.25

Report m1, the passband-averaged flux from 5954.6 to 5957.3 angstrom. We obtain 7.26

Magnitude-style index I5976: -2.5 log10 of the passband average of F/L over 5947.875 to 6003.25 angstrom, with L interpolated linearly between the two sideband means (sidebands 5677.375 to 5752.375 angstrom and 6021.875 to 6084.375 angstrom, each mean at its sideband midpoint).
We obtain 0.03 mag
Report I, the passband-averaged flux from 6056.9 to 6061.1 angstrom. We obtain 7.41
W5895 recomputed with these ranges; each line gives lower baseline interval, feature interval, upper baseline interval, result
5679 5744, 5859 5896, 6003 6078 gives 0.113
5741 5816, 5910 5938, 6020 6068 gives 0.039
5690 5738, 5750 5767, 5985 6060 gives -0.032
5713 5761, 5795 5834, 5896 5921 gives -0.065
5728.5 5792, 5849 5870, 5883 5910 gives -0.120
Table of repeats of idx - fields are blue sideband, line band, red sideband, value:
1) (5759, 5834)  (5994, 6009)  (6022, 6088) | 0.033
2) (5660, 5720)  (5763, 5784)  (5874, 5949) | -0.044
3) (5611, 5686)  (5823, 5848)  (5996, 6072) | -0.044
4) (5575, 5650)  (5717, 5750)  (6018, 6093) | -0.044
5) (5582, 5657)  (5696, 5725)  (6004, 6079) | -0.013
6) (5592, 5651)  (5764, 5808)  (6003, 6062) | -0.027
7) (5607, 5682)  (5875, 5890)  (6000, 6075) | 0.109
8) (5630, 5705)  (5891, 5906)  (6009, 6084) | 0.228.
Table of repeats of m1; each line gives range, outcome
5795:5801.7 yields 7.49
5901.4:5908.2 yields 6.67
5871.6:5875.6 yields 7.04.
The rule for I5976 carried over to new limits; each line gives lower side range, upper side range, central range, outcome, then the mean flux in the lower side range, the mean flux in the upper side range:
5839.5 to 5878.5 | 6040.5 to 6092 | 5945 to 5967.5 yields 0.023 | 7.22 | 7.36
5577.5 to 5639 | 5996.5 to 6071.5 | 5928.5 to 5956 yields 0.008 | 6.89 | 7.31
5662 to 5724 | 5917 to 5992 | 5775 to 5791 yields -0.006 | 7.13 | 7.14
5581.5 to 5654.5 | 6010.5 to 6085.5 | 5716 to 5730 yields -0.038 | 6.93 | 7.34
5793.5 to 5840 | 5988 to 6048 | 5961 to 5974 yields 0.021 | 7.47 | 7.27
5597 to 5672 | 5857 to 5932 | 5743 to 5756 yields -0.075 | 7.03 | 6.69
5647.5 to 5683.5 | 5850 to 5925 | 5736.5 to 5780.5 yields -0.054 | 7.15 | 6.71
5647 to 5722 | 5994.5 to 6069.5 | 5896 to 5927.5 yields 0.072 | 7.11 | 7.31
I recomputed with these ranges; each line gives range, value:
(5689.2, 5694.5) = 6.99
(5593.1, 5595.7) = 6.67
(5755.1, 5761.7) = 7.3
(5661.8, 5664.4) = 6.97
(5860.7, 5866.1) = 6.93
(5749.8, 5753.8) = 7.58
